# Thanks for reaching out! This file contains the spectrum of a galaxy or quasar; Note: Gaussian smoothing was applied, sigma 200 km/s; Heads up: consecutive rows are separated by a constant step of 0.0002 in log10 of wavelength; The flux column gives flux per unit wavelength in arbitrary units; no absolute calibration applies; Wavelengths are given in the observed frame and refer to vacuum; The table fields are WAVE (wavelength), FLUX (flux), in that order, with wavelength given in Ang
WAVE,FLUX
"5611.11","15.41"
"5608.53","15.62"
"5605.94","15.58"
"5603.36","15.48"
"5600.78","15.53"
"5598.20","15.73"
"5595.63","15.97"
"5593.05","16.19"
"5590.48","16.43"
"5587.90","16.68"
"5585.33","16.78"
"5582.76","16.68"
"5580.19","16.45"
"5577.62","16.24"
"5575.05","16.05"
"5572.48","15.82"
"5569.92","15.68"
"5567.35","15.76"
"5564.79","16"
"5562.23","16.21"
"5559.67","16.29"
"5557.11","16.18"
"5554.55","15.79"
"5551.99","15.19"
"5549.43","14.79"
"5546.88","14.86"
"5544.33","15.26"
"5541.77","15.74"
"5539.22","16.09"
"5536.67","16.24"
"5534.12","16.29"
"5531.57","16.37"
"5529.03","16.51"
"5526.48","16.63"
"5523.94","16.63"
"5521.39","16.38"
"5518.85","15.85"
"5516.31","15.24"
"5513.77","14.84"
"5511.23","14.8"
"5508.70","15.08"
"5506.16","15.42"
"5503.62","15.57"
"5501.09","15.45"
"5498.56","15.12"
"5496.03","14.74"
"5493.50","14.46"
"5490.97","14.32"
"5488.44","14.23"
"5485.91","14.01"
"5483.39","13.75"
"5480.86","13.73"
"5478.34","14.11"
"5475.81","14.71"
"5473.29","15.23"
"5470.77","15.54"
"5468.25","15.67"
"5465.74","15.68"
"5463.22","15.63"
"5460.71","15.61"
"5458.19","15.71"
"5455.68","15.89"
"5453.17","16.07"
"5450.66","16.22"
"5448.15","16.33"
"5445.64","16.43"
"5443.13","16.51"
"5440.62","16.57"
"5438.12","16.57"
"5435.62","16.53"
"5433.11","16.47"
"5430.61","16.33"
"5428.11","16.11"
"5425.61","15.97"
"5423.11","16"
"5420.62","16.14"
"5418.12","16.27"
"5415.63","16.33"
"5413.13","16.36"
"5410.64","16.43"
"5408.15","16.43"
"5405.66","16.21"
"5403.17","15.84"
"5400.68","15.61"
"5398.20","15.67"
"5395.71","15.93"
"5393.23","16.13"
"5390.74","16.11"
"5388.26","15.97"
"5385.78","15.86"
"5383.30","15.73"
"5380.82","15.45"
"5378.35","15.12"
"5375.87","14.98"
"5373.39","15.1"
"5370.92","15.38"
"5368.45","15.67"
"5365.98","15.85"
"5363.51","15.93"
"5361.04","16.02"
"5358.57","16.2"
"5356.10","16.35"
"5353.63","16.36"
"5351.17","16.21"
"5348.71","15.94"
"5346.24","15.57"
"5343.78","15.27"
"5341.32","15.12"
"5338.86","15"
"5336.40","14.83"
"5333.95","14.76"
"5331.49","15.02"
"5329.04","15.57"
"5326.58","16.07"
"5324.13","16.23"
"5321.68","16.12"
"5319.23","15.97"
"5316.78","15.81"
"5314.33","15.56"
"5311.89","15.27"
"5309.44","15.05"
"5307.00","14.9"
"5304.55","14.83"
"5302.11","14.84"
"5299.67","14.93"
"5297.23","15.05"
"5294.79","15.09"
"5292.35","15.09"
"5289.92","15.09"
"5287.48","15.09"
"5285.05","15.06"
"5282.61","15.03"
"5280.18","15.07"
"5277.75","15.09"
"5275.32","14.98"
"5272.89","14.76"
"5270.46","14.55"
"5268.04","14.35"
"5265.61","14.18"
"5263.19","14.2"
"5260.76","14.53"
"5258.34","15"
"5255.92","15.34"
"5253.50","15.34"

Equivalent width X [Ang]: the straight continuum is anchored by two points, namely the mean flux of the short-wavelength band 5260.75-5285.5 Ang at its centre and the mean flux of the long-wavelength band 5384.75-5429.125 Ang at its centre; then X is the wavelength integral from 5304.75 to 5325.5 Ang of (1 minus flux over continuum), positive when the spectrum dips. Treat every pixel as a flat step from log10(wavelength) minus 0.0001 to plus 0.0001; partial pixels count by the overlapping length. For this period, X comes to -0.6 Ang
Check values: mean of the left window 14.7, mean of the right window 16.1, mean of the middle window 15.6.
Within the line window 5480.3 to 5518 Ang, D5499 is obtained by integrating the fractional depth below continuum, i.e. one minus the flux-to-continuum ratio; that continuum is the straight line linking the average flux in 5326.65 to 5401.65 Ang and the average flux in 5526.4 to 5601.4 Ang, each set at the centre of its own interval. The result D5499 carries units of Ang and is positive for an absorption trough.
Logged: 2.7 Ang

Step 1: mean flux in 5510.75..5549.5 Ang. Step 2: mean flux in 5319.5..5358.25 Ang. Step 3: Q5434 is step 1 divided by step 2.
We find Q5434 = 1.01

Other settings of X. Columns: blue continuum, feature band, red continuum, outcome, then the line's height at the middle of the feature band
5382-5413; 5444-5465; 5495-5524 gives -0.4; 15.7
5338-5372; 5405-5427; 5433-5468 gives -0.3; 16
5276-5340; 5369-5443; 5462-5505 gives -4.9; 15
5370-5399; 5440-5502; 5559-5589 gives 2.5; 15.9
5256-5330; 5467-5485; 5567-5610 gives 1.2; 15.7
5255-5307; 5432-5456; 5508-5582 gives -1.4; 15.5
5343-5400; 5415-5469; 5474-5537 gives -2.3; 15.5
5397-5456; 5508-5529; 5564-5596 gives 0.6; 16.2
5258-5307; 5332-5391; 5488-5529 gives -2.3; 15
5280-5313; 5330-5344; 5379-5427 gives 0.4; 15.4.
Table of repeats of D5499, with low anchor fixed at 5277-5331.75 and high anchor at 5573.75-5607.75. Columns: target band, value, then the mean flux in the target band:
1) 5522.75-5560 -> 0.2 Ang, 15.9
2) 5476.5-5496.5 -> 2.1 Ang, 14.2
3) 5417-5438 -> -0.8 Ang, 16.2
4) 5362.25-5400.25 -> -0.3 Ang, 15.7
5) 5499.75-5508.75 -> 0.3 Ang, 15.4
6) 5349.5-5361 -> -0.6 Ang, 16.2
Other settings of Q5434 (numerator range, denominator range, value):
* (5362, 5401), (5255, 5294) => 1.06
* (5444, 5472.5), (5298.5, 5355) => 1.03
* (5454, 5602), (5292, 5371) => 1.00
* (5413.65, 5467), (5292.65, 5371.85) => 1.04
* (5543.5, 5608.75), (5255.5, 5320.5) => 1.06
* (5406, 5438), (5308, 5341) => 1.05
